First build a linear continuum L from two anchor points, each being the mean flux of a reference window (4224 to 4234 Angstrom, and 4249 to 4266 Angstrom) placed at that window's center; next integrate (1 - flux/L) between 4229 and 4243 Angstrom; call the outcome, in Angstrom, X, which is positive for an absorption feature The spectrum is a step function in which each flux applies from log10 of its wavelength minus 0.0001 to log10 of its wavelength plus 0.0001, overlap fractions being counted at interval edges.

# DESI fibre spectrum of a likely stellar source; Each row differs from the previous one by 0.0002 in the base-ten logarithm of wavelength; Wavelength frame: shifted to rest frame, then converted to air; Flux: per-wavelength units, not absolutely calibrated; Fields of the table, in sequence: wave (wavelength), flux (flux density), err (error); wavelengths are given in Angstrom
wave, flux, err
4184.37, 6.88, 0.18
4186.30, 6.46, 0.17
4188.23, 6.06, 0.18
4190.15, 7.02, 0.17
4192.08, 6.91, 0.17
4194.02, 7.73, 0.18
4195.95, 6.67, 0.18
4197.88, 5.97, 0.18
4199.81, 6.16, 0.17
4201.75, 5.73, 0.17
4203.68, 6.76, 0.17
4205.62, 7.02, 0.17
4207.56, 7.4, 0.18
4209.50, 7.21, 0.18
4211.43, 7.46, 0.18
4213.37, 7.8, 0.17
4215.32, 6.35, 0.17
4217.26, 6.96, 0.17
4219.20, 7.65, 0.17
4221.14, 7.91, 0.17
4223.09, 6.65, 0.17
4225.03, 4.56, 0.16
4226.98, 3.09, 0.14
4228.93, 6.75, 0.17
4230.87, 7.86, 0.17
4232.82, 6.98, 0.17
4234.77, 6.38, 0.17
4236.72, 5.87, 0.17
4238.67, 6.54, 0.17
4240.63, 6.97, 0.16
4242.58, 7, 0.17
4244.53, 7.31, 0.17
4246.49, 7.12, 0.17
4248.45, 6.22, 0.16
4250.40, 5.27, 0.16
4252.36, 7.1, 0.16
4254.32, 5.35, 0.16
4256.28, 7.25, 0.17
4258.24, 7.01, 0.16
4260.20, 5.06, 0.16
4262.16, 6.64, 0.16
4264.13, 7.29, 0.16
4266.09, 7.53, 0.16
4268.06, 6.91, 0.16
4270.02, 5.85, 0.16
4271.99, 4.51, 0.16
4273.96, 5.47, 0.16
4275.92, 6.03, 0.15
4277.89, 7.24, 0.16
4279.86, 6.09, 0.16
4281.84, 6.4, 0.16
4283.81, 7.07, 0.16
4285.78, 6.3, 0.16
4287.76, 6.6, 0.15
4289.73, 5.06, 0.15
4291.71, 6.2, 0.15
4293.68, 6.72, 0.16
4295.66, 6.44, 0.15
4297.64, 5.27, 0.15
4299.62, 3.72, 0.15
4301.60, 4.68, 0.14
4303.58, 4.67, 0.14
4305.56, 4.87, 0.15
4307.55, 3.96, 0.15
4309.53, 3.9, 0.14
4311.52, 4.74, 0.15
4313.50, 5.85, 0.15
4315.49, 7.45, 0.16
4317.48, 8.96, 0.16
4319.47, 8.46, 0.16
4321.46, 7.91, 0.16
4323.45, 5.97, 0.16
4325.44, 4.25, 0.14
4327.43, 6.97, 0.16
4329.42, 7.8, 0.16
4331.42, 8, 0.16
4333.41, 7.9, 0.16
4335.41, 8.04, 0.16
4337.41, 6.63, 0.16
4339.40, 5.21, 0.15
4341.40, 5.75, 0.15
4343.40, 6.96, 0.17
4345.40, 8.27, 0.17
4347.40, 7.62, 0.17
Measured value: -1.8 Angstrom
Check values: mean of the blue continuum 5.87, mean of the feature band 6.79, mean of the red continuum 6.43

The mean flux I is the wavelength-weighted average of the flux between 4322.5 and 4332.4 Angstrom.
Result 6.6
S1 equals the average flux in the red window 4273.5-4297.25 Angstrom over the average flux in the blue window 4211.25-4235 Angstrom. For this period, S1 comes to 0.95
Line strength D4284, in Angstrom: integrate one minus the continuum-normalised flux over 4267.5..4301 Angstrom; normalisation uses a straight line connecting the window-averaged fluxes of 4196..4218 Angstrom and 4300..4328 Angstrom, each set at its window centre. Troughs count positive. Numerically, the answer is 0.78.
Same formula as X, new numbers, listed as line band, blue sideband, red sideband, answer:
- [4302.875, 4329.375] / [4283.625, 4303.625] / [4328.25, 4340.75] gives 2.0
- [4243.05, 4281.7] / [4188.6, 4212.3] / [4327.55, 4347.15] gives 3.3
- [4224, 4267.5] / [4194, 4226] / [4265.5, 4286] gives 0.6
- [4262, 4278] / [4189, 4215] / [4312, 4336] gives 1.7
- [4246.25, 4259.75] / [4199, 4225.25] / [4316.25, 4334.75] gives 1.3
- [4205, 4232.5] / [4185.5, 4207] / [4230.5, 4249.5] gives -0.3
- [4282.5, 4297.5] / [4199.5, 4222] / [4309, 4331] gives 1.1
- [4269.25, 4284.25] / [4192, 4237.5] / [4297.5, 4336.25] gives 0.7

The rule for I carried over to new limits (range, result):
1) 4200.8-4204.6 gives 6.25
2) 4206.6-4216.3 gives 7.24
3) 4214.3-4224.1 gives 7.09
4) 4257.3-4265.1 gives 6.49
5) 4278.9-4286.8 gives 6.46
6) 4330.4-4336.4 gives 7.97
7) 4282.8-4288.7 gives 6.66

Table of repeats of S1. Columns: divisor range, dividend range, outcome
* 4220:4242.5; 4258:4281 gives 0.99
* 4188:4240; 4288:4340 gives 0.92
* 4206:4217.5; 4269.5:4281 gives 0.82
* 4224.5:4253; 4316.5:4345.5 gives 1.12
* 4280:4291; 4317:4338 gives 1.17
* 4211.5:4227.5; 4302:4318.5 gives 0.85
